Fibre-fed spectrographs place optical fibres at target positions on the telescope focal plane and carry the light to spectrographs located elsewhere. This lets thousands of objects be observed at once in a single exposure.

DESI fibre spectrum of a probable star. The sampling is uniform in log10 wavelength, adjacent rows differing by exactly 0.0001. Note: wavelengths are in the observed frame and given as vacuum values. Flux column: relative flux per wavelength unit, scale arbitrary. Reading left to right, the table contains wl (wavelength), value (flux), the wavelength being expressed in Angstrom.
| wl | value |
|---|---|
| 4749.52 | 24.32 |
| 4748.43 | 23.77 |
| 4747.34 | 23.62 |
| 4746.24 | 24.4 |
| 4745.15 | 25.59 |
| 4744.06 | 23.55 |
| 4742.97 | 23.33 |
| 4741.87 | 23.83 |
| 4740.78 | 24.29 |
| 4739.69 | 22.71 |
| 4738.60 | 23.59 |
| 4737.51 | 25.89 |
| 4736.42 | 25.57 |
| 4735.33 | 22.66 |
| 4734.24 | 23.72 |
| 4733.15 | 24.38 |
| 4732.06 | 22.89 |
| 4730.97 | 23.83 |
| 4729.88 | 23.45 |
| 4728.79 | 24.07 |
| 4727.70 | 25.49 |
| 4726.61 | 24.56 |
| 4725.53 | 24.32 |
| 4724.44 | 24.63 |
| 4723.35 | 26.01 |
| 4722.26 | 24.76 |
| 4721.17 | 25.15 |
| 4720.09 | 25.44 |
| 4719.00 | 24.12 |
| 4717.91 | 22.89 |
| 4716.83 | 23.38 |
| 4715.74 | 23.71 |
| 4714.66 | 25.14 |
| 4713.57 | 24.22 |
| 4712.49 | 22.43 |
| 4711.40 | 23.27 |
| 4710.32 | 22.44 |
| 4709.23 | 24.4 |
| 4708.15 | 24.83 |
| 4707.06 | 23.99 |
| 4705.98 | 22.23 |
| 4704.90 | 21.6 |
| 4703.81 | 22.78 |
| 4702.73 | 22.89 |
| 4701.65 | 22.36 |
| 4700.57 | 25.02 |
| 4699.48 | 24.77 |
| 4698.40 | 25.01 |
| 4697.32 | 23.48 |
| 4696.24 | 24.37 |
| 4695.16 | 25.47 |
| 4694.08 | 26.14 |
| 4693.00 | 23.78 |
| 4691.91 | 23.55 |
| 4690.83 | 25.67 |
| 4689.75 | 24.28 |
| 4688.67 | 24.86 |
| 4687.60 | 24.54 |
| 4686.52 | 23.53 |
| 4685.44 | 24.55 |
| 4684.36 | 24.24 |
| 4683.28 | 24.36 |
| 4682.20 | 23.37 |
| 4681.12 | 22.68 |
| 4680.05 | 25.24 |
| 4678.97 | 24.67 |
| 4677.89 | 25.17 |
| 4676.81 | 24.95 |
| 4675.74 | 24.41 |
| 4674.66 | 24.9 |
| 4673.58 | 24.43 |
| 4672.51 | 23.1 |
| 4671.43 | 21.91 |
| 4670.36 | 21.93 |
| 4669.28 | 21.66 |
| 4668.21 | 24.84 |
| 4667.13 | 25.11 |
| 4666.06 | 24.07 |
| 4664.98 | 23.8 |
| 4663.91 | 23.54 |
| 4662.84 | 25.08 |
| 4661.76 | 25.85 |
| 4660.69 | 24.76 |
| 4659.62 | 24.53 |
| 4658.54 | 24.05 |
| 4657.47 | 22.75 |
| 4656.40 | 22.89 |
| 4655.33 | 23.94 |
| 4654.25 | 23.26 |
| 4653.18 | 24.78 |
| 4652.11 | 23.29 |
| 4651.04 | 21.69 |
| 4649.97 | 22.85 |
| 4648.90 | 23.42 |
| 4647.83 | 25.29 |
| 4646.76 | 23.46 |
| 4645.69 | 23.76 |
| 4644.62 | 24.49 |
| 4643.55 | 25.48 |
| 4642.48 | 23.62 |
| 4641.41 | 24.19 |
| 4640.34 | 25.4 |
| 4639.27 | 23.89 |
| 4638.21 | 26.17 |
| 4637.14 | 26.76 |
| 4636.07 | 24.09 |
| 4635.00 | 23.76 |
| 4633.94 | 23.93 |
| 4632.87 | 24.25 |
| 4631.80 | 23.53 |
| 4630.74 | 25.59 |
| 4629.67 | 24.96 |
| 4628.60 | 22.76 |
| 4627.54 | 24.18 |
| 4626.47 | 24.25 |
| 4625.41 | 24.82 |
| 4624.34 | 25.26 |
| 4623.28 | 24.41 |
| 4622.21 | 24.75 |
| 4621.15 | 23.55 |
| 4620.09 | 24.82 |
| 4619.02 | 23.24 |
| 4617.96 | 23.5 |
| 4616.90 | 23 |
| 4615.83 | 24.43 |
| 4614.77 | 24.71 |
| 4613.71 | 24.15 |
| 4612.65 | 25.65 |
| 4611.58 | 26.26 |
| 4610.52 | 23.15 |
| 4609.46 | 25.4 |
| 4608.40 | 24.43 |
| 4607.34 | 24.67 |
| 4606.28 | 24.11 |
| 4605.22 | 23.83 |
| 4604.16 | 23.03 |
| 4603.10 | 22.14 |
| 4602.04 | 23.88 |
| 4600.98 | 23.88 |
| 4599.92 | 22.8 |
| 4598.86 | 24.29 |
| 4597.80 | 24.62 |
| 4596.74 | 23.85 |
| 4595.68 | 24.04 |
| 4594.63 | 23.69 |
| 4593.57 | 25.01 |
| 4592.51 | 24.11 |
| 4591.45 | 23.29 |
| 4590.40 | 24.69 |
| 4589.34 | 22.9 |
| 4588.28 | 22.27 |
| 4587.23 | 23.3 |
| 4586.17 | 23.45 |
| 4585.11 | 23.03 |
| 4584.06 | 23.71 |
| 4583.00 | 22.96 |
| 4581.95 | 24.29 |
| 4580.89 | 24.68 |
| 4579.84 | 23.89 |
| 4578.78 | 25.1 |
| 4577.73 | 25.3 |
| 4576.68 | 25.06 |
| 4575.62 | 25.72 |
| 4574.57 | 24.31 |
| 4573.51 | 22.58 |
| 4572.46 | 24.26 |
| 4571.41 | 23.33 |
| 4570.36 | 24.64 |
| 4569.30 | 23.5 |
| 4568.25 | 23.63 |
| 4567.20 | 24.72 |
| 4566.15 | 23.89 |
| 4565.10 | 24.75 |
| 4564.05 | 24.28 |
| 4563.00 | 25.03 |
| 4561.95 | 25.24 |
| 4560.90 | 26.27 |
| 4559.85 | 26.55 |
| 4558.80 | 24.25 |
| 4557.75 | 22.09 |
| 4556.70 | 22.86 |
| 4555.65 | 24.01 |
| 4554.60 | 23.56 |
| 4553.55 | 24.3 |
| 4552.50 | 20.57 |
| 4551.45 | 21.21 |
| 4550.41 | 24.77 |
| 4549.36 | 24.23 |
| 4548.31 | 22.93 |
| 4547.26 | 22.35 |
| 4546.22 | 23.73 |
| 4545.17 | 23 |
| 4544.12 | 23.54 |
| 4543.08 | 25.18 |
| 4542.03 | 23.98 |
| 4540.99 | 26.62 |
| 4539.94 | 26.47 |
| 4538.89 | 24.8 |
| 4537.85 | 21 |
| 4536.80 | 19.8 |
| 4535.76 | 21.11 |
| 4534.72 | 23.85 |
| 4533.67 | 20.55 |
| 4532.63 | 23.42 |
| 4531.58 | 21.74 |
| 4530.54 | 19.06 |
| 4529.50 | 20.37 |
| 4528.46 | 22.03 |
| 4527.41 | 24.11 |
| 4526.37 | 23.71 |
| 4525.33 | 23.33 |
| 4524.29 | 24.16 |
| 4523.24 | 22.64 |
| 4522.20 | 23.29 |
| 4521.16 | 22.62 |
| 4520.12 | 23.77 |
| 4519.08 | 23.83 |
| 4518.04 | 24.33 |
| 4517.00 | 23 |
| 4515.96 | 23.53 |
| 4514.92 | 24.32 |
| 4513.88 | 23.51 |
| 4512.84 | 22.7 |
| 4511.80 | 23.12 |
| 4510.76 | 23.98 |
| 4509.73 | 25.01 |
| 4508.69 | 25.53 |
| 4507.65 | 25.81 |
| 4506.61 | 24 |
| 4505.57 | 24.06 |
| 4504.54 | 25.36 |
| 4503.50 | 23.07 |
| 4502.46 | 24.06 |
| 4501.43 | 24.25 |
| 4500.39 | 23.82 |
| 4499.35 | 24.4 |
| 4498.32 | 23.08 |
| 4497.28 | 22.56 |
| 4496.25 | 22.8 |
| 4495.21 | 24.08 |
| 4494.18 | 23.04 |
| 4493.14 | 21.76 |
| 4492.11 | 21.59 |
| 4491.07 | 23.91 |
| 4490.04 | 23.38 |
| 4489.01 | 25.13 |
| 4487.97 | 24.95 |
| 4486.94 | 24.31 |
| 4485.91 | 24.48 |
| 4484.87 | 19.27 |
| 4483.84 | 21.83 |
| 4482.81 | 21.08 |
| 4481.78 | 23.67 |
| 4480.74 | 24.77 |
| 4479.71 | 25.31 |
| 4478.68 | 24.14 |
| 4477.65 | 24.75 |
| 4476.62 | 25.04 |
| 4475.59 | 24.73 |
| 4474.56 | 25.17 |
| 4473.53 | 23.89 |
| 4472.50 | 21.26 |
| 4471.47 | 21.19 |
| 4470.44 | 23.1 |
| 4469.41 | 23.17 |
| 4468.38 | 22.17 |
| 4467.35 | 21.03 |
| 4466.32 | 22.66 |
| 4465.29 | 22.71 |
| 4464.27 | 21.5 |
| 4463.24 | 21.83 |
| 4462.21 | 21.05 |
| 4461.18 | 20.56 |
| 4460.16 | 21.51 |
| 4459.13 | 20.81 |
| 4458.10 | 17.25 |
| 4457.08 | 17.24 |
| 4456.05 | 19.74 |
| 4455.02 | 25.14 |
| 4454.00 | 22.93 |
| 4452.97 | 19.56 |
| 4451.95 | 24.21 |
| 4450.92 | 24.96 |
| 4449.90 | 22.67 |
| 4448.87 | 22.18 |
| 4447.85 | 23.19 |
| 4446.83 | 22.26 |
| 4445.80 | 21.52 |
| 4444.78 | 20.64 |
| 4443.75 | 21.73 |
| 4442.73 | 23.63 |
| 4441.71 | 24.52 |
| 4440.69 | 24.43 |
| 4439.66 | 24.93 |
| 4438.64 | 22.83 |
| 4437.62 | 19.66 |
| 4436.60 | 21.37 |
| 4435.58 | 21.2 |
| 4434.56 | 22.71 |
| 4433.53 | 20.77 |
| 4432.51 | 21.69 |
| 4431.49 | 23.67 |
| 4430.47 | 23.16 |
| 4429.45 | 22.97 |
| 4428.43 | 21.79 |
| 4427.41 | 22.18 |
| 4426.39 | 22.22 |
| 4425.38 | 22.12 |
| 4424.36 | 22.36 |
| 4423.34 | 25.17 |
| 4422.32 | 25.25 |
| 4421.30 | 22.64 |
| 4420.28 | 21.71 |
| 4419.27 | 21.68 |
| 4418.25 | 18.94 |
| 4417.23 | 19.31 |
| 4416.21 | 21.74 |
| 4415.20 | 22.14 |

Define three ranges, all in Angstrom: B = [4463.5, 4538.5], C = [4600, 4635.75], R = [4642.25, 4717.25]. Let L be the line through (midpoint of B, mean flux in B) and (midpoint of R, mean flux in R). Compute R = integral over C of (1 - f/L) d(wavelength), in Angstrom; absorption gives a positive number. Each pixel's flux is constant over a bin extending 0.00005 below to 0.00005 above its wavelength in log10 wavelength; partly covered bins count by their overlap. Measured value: -0.7 Angstrom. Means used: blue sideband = 23.2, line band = 24.2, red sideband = 23.9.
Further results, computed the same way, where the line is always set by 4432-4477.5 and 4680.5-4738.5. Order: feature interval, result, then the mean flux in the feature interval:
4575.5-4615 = -1.4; 24.1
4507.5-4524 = -0.8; 23.8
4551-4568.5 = -0.7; 24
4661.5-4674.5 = 0.0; 23.8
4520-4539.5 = 0.3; 22.4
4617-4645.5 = -1.1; 24.4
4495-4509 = -0.9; 24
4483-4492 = -0.3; 23.2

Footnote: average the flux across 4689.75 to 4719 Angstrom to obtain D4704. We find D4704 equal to 23.8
